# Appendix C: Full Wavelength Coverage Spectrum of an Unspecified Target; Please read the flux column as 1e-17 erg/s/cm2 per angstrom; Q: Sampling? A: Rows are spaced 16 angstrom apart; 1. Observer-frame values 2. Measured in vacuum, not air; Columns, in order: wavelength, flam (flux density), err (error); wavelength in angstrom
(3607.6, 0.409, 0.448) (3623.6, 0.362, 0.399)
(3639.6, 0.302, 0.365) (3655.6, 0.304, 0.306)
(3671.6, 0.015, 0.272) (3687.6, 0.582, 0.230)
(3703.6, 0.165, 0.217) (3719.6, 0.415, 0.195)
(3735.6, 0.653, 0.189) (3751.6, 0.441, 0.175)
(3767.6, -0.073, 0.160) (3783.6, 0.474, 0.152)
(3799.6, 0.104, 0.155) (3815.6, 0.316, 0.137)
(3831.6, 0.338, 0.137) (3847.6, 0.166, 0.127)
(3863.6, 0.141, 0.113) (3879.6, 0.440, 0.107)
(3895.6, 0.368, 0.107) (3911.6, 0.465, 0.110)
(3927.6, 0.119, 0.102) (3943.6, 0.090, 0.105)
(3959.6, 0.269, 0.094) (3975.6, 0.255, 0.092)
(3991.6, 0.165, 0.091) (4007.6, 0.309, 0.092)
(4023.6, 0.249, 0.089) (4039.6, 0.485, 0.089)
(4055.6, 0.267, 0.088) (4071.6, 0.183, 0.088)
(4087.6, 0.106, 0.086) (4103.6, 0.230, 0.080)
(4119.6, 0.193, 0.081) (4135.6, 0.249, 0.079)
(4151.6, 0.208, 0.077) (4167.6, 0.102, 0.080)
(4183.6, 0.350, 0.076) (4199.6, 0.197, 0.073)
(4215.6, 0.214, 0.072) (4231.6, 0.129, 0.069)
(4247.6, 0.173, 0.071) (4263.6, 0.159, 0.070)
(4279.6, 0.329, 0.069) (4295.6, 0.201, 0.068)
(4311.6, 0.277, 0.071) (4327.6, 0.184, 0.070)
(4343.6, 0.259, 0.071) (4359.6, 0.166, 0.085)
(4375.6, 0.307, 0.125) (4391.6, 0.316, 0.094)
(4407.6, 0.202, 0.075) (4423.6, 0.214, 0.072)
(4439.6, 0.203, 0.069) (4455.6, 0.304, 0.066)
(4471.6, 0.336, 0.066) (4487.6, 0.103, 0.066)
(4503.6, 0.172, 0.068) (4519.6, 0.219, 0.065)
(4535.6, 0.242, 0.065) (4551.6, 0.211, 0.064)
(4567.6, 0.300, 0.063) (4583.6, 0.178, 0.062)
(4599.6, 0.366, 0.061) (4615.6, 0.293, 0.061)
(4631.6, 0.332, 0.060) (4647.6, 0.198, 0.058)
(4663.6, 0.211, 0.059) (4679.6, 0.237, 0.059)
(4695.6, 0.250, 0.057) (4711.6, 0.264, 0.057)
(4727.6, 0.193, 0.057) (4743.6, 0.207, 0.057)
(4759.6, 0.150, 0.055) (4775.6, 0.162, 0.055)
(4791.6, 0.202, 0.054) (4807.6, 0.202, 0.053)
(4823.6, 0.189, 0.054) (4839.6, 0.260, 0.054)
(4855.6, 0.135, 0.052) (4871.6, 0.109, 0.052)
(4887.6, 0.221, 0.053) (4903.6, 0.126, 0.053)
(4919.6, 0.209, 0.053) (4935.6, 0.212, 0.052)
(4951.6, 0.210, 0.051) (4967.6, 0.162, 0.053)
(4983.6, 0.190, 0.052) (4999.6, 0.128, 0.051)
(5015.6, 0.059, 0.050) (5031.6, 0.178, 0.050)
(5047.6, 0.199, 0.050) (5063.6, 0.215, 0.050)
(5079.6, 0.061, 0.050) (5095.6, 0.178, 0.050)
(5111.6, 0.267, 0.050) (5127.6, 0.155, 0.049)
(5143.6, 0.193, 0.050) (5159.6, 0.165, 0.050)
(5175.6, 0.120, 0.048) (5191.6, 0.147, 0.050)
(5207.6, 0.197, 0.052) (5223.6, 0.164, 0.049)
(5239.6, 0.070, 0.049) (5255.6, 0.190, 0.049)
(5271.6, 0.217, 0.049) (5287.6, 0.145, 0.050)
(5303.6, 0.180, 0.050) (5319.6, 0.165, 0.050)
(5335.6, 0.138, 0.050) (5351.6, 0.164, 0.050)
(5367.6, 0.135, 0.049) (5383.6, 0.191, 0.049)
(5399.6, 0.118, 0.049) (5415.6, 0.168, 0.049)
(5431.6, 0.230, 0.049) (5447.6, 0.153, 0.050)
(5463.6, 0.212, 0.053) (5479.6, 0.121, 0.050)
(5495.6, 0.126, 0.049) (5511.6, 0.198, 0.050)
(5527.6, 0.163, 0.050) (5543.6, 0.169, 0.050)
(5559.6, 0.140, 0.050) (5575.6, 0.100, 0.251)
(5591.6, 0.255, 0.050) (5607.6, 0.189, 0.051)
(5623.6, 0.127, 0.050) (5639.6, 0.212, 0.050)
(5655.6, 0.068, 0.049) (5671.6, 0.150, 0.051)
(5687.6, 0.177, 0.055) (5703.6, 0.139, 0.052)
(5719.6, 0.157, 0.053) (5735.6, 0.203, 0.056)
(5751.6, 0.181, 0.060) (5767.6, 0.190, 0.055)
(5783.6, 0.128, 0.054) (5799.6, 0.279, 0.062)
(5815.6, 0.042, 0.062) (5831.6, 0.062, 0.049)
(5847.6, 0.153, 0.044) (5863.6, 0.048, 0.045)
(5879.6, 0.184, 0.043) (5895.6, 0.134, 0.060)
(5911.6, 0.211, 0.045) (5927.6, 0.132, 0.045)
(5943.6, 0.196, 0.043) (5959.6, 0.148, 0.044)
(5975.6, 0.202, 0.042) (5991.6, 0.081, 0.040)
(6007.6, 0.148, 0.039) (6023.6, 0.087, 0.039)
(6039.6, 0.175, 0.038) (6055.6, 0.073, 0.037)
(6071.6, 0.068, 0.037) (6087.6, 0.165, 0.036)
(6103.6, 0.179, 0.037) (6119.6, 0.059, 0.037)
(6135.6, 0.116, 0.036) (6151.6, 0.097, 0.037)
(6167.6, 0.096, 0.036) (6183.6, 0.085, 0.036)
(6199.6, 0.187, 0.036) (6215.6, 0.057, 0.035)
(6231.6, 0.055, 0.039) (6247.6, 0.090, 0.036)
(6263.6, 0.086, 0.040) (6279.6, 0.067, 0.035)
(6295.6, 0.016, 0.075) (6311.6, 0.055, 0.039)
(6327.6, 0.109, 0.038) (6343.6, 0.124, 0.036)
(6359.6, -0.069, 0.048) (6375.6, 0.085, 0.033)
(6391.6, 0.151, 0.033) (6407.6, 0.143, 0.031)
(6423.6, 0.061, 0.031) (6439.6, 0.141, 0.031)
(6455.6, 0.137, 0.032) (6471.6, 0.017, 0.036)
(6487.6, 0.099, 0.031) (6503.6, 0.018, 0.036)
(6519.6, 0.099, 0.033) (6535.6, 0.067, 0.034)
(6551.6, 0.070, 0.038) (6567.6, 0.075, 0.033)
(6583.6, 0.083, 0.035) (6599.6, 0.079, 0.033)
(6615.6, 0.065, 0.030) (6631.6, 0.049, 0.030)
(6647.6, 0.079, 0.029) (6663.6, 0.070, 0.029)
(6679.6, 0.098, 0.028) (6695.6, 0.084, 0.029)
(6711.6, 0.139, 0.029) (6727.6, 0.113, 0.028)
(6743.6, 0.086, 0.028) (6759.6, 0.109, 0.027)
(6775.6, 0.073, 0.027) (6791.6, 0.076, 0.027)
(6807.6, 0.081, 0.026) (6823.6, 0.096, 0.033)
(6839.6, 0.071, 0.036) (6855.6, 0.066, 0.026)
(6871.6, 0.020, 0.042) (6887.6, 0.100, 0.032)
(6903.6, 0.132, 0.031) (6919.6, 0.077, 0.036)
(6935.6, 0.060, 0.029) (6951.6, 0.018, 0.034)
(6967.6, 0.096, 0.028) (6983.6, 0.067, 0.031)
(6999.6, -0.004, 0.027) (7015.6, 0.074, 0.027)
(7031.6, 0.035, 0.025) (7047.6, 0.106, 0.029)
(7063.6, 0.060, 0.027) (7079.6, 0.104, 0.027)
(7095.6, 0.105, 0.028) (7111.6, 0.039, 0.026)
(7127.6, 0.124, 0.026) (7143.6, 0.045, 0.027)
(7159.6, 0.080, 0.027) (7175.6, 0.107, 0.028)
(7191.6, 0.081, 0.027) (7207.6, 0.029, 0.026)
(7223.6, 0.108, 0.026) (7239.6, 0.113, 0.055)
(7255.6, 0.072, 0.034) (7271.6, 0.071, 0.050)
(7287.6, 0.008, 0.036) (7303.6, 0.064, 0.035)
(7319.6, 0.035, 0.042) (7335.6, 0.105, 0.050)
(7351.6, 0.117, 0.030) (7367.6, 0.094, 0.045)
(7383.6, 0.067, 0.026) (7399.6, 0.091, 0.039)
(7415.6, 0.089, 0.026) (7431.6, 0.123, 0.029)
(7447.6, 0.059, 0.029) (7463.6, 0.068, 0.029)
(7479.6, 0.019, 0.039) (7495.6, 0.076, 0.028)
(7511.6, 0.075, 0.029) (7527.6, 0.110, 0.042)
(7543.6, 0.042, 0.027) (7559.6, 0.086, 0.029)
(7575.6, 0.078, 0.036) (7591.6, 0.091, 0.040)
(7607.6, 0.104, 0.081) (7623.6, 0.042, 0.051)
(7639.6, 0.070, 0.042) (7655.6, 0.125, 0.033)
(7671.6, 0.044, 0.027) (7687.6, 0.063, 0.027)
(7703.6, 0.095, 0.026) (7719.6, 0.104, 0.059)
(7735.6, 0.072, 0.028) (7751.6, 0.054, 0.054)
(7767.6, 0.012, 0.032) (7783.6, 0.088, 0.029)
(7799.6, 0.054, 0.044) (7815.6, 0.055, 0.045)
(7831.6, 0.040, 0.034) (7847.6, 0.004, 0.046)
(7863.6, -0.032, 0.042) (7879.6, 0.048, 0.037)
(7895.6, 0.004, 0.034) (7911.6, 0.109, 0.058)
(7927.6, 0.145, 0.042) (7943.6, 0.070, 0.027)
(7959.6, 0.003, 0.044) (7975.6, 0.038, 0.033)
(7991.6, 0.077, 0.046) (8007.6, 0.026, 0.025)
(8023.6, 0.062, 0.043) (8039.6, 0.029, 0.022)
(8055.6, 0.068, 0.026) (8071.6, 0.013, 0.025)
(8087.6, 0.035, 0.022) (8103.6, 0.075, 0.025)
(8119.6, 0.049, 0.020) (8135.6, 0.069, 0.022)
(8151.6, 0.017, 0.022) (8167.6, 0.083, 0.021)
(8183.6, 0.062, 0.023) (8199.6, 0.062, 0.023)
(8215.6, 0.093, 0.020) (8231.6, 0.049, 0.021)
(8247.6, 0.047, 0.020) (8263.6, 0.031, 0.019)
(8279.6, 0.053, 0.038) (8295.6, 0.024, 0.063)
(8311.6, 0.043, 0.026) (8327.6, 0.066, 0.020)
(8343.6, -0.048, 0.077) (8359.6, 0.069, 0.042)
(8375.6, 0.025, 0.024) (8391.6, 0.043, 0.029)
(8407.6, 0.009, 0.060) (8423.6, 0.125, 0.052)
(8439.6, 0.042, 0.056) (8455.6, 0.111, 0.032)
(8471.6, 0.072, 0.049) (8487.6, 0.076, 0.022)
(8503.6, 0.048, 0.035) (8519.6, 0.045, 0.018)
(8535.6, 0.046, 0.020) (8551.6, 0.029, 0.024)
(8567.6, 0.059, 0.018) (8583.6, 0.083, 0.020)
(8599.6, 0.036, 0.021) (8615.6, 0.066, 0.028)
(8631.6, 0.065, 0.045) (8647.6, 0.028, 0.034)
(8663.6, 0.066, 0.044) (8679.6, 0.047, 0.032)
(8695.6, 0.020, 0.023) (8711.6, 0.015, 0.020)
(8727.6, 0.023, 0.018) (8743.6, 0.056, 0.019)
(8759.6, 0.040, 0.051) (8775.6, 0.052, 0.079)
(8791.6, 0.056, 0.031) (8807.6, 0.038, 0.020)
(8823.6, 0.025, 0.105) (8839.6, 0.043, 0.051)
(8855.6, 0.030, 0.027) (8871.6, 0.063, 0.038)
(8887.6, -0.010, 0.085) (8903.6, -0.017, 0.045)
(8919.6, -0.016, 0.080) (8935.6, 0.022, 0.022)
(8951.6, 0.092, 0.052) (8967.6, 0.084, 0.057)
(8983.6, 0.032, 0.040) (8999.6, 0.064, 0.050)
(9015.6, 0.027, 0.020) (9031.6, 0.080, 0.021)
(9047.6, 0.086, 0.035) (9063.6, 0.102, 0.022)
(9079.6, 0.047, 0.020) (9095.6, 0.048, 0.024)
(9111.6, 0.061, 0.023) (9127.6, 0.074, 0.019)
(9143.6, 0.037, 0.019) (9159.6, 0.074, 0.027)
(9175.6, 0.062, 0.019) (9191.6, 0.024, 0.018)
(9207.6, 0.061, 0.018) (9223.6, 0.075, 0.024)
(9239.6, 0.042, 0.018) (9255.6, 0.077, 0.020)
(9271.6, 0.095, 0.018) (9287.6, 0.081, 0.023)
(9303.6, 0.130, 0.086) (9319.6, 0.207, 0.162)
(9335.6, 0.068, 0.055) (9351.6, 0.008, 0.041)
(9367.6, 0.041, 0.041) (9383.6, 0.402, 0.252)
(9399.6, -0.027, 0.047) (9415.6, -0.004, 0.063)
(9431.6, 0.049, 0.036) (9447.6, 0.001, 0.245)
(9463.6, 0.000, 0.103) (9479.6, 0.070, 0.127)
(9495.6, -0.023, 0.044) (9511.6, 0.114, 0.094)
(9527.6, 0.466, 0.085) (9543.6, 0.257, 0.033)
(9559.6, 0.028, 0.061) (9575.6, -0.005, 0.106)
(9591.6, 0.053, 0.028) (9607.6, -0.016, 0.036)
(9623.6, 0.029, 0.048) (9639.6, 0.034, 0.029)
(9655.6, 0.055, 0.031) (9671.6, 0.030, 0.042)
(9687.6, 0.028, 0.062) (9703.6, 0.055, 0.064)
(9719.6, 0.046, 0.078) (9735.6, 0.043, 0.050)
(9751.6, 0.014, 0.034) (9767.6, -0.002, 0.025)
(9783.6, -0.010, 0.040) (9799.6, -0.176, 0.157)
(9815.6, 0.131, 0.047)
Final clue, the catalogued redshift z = 1.56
